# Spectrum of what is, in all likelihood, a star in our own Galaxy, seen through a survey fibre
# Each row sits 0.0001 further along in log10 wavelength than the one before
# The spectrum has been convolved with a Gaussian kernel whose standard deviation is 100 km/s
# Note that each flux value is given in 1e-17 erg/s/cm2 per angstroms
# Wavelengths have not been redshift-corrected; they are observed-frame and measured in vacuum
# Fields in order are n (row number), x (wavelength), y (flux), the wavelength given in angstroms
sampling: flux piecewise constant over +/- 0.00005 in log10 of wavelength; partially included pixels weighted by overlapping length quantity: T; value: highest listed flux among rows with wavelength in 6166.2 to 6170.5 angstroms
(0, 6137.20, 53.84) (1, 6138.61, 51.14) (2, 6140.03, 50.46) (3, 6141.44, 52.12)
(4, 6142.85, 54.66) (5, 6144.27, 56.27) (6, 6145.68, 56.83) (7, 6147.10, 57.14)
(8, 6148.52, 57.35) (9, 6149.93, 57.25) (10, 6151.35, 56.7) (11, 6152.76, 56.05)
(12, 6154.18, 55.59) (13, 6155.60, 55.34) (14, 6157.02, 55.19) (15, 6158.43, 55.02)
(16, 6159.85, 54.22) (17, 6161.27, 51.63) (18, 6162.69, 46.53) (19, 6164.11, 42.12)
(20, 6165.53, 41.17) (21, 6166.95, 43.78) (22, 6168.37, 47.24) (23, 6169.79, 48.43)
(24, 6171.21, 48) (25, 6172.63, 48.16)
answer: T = 48.43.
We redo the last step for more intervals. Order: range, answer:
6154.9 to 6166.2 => 55.34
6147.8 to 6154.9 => 57.35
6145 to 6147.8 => 57.14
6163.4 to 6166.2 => 42.12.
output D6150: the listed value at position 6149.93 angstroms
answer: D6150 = 57.25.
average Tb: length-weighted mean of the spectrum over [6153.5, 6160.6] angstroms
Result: 55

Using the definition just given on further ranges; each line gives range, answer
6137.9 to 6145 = 53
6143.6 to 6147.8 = 56.8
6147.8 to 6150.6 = 57.3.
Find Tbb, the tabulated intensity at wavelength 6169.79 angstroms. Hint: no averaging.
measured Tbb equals 48.43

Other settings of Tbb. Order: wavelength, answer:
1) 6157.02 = 55.19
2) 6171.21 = 48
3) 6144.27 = 56.27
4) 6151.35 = 56.7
